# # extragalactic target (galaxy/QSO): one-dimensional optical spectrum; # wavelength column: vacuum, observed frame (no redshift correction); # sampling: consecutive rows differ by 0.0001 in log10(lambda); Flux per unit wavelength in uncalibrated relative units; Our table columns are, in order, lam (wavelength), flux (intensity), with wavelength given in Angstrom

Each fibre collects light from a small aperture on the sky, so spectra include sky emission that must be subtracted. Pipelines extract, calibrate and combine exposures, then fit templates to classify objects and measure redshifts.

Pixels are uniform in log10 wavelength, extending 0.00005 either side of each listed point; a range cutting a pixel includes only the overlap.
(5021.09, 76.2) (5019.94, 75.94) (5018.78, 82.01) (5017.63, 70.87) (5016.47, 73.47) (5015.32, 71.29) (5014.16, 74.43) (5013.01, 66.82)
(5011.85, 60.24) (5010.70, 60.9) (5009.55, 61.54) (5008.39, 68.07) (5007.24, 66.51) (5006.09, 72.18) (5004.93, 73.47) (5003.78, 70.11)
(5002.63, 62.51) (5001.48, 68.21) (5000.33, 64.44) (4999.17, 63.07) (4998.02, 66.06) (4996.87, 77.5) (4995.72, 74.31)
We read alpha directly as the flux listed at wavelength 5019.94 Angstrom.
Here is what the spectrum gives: 75.94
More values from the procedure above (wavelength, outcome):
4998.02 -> 66.06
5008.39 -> 68.07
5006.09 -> 72.18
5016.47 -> 73.47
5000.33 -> 64.44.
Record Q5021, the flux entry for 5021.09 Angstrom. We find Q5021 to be 76.2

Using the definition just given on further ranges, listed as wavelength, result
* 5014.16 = 74.43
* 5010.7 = 60.9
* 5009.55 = 61.54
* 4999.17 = 63.07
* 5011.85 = 60.24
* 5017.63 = 70.87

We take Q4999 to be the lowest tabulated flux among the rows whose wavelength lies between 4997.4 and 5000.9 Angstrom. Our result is 63.07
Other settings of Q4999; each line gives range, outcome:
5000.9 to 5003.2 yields 62.51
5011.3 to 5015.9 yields 60.24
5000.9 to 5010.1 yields 61.54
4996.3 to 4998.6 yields 66.06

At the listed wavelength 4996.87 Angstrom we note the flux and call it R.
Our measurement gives 77.5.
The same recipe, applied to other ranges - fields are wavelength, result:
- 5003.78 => 70.11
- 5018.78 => 82.01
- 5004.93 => 73.47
